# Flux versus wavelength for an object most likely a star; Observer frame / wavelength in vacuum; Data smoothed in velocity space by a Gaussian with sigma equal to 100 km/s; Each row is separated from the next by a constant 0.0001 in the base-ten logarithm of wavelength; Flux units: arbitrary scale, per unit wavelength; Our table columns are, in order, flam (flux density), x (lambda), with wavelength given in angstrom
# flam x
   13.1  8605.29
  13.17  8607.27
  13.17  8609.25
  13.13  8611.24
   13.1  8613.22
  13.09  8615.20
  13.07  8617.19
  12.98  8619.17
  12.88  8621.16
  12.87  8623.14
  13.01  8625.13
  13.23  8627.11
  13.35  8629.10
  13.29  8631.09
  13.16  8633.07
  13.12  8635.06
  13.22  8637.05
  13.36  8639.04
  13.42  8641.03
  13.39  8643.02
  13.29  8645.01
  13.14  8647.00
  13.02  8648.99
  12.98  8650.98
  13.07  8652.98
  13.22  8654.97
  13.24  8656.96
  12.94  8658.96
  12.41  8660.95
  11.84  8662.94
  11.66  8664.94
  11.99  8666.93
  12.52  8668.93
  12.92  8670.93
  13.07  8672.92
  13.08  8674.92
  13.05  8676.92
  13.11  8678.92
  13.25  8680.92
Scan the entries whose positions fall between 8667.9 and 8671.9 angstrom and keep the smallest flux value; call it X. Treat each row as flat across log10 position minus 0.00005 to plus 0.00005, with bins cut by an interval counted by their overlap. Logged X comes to 12.52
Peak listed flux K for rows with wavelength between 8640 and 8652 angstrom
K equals 13.42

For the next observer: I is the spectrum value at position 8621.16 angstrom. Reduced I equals 12.88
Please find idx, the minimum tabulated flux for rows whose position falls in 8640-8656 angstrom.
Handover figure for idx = 12.98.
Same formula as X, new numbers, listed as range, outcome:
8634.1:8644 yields 13.12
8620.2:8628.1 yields 12.87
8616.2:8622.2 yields 12.88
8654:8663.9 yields 11.84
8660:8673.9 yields 11.66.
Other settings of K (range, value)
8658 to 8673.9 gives 13.07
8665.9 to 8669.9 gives 12.52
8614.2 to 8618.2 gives 13.09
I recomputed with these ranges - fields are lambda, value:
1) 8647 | 13.14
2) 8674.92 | 13.08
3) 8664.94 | 11.66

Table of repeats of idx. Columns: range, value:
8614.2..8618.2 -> 13.07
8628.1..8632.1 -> 13.29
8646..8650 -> 13.02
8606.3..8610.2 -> 13.17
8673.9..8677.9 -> 13.05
